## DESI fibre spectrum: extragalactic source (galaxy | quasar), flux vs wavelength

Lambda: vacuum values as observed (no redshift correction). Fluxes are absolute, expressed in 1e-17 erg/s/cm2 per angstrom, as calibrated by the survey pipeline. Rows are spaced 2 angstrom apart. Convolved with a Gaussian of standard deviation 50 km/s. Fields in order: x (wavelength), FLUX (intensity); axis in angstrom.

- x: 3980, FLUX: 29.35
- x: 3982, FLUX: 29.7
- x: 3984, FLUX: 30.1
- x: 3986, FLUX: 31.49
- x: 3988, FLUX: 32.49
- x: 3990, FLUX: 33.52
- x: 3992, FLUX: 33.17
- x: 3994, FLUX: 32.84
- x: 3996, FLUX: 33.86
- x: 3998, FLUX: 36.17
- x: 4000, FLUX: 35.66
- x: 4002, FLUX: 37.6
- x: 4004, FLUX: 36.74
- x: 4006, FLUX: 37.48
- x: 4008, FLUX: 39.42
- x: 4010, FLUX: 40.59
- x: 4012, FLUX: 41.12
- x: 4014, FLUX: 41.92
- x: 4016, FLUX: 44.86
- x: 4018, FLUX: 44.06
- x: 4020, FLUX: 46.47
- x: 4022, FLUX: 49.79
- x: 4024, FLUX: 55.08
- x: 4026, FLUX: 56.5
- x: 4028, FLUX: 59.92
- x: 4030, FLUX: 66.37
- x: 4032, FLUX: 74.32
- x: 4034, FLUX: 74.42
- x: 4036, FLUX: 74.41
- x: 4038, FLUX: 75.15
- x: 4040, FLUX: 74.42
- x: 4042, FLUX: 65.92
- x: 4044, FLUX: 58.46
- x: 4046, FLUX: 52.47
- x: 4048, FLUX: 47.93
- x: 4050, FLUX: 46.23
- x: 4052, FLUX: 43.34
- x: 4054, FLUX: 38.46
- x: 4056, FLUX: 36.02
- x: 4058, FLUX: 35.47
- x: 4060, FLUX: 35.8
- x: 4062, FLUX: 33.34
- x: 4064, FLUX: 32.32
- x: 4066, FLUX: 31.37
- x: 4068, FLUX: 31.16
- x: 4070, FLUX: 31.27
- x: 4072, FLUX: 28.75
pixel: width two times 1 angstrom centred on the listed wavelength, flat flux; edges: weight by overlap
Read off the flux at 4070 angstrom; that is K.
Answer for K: 31.27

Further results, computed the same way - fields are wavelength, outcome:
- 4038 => 75.15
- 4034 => 74.42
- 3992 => 33.17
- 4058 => 35.47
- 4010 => 40.59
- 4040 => 74.42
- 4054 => 38.46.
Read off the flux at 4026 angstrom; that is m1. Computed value 56.5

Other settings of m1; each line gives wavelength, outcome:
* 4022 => 49.79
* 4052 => 43.34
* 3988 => 32.49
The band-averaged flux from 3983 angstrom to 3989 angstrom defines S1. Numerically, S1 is 31.4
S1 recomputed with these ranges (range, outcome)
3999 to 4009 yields 37.4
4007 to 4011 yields 40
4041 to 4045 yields 62.2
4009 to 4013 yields 40.9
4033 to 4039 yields 74.7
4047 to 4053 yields 45.8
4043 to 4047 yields 55.5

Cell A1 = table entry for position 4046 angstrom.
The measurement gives 52.47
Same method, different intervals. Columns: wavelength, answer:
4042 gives 65.92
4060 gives 35.8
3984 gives 30.1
